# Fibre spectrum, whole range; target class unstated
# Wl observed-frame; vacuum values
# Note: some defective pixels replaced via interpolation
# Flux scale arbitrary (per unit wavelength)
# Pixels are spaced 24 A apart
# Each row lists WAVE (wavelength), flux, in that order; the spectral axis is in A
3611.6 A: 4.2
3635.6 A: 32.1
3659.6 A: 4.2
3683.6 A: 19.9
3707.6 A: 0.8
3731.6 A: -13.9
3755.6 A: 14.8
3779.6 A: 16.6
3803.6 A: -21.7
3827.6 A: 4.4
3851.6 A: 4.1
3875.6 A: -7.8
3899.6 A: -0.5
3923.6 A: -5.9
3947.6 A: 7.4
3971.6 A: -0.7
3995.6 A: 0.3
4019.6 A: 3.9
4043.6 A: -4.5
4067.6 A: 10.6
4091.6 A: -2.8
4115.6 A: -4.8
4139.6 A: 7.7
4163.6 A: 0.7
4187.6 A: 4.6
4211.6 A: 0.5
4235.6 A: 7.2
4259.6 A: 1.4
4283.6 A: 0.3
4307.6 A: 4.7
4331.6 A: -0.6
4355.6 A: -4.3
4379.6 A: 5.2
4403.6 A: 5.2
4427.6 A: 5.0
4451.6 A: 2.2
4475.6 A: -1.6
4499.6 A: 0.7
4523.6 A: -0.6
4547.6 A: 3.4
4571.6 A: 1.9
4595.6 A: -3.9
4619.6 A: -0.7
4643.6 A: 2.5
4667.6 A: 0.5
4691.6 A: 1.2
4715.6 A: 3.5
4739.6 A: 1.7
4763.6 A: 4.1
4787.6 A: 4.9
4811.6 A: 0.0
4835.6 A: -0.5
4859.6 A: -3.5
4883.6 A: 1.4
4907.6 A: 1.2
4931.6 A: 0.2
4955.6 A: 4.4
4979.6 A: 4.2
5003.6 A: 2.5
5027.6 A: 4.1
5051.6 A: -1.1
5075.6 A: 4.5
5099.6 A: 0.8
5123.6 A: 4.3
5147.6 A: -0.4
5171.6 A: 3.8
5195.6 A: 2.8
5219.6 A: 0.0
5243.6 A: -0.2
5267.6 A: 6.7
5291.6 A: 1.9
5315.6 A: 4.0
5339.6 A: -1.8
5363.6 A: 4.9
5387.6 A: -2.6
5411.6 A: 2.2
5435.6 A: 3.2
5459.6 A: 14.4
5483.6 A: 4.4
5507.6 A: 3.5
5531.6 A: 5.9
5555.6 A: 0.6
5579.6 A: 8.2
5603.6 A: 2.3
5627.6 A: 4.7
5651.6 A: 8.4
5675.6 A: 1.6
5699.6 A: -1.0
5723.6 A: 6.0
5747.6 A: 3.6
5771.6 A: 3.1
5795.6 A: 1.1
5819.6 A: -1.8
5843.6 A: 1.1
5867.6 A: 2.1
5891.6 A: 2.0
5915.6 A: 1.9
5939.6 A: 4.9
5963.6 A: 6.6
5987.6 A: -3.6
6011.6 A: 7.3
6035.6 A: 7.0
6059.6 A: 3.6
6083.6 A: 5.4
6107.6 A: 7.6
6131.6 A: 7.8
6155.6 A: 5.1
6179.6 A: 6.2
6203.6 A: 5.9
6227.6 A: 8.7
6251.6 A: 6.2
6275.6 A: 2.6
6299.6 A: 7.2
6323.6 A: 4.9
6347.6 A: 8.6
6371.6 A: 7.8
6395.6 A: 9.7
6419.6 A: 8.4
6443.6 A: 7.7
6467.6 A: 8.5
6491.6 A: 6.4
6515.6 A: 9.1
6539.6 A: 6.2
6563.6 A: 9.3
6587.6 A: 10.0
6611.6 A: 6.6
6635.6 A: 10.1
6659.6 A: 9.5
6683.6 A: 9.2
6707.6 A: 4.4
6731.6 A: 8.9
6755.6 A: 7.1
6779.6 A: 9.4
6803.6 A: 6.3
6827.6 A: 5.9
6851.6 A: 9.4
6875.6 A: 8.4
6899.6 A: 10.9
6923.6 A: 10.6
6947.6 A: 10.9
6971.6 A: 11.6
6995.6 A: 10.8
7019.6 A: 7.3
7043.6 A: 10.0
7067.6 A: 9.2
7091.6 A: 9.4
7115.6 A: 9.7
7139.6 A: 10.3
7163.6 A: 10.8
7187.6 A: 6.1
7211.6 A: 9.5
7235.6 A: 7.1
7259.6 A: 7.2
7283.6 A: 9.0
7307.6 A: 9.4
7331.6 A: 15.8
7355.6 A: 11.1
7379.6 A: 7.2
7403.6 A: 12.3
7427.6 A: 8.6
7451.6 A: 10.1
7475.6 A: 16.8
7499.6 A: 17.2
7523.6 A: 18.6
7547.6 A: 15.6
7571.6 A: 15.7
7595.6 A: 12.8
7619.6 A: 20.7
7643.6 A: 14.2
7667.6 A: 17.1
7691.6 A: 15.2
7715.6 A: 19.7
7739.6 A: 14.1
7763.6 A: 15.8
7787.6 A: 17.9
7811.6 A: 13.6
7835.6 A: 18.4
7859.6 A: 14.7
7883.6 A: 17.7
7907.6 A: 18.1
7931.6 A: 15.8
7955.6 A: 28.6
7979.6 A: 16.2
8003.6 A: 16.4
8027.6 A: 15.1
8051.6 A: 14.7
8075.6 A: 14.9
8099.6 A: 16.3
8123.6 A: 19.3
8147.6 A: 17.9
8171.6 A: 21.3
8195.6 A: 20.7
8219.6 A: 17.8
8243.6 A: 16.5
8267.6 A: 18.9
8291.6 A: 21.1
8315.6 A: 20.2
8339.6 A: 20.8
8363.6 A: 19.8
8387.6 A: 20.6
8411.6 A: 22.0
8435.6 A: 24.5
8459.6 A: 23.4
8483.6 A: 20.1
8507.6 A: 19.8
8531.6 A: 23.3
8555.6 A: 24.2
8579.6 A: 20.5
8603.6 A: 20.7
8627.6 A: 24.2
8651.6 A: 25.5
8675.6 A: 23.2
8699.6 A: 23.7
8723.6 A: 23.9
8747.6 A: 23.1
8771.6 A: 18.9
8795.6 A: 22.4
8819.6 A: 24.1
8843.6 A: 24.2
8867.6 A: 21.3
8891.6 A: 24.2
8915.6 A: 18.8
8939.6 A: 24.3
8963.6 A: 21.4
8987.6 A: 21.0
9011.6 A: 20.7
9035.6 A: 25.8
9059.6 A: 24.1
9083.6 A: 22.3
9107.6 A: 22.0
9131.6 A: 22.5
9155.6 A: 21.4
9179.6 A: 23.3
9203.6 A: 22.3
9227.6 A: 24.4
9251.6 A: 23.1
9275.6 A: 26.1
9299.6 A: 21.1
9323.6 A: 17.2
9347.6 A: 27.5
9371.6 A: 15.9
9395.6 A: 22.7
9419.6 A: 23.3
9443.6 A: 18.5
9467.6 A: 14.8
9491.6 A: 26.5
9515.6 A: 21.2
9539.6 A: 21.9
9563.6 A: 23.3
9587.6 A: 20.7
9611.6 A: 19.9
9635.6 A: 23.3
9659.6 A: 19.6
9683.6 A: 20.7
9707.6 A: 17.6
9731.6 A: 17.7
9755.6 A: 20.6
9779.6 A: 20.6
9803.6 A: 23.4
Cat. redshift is 0.87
